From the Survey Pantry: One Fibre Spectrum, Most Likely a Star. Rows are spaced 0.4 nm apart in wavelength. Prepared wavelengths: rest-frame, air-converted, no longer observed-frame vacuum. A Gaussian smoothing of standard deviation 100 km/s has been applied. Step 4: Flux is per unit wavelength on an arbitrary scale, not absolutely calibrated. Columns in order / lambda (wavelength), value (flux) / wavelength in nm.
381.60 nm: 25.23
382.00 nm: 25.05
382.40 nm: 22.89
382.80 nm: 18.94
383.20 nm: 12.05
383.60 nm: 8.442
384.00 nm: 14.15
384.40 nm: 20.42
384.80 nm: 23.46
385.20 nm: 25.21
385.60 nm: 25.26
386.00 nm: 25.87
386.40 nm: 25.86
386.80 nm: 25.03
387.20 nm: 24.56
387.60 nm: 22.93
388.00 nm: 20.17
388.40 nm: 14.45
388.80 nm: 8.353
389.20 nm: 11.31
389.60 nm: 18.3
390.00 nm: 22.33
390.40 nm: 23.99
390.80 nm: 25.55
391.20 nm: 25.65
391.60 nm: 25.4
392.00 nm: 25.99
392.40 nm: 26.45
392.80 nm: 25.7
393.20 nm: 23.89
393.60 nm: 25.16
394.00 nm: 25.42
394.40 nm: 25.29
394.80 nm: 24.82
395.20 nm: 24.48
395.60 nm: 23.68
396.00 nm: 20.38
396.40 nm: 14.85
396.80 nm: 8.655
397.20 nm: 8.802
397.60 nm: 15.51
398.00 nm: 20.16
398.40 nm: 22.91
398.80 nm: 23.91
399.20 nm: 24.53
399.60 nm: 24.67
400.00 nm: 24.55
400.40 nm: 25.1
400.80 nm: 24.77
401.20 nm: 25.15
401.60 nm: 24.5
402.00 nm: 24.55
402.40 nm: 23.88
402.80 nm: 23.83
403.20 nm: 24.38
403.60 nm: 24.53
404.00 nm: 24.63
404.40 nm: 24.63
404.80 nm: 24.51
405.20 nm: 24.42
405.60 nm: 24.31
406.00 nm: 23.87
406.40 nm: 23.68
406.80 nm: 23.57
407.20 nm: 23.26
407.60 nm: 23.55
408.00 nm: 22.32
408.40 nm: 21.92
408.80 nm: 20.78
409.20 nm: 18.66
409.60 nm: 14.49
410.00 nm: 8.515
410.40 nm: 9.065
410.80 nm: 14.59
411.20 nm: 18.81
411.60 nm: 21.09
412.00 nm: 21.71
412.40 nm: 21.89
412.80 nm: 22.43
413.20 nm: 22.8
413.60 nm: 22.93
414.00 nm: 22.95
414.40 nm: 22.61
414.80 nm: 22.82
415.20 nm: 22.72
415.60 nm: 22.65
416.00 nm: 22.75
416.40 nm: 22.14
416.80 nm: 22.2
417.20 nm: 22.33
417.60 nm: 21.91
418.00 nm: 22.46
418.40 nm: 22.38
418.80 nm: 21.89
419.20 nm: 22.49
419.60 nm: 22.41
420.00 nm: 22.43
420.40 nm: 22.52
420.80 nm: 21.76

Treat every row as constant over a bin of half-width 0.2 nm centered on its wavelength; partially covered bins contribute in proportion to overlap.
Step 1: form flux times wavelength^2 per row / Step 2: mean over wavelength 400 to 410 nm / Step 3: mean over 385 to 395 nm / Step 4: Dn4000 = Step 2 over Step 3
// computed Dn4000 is 1.08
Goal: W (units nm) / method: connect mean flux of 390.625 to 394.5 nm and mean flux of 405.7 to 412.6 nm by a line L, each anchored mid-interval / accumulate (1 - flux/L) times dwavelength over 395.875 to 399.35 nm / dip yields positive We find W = 0.88 nm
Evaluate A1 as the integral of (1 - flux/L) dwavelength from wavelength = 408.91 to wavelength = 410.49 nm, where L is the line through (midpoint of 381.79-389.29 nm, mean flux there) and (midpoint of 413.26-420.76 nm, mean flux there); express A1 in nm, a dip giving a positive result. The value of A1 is 0.61 nm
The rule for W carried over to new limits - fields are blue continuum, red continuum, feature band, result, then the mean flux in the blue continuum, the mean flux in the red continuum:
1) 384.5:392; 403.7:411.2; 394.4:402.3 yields -0.10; 22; 20.6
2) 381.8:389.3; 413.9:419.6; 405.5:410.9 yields 0.55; 19.8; 22.4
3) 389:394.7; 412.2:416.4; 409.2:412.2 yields 0.94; 23.6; 22.6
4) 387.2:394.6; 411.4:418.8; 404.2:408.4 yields -0.28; 22.1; 22.4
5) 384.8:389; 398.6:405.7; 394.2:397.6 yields 0.68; 21.8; 24.5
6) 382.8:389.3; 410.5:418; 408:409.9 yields 0.21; 19.3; 21.6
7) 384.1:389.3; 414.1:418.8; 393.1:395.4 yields -0.37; 21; 22.4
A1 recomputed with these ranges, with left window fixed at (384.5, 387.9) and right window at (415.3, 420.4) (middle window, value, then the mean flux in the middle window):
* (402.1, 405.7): -0.162 nm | 24.4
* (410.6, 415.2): 0.262 nm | 21.4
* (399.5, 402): -0.134 nm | 24.8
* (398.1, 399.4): 0.008 nm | 23.5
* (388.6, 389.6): 0.526 nm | 11.5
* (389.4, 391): 0.112 nm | 22.5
